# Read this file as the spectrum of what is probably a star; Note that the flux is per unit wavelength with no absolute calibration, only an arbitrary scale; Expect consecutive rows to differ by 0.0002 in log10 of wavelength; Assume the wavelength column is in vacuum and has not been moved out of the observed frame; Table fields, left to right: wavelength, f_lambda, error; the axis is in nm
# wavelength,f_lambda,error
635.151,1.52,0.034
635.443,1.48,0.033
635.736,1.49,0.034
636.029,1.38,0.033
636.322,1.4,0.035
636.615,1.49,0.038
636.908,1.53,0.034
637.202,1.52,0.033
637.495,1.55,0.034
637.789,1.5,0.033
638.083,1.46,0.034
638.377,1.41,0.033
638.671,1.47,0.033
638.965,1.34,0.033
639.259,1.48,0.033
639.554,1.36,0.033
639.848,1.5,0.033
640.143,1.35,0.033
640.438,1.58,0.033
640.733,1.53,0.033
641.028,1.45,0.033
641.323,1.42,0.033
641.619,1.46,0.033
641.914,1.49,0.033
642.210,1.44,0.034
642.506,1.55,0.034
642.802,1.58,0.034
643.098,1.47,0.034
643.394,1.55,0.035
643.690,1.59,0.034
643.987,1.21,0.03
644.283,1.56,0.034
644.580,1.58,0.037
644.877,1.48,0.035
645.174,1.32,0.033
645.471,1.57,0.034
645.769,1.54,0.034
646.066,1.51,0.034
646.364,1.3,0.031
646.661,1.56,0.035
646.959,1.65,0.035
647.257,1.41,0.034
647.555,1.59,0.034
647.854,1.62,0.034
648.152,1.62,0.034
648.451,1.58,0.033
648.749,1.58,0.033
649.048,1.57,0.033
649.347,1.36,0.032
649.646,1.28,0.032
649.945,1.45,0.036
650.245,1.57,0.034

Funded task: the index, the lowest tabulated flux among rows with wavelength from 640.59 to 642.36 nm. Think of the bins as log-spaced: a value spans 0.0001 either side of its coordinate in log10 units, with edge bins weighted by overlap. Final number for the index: 1.42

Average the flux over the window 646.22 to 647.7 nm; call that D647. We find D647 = 1.5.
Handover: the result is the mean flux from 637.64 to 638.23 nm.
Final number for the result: 1.48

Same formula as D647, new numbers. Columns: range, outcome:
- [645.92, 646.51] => 1.4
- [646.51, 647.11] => 1.6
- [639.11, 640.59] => 1.45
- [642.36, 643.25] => 1.53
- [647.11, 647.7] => 1.5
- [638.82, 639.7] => 1.39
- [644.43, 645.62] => 1.49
